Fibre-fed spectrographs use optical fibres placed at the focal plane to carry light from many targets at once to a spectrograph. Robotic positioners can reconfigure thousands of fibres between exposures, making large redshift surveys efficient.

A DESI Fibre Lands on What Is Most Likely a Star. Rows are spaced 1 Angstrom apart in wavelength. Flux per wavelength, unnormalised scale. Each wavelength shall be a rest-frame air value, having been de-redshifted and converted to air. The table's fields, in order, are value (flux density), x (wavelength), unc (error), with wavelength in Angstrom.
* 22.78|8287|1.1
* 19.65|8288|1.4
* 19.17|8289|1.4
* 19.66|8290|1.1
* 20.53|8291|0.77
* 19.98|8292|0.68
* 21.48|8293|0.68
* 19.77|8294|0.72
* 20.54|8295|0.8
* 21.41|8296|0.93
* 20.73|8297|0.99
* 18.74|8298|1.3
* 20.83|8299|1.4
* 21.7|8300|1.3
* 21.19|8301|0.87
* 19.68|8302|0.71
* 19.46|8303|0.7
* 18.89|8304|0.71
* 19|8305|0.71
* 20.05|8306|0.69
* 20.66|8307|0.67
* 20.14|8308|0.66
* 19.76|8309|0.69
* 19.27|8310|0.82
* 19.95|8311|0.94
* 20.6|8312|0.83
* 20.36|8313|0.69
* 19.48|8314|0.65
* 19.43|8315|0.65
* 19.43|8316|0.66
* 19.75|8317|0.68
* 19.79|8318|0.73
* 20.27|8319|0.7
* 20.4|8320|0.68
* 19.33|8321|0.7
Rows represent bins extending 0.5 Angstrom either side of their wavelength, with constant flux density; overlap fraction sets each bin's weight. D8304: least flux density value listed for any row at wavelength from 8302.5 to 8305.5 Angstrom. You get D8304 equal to 18.89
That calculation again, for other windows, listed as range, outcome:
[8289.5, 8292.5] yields 19.66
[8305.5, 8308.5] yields 20.05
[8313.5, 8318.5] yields 19.43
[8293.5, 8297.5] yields 19.77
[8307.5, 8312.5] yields 19.27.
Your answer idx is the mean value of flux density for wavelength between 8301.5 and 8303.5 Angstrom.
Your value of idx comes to 19.6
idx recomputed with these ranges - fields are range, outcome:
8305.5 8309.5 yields 20.2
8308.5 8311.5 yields 19.7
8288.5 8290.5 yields 19.4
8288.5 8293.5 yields 20.2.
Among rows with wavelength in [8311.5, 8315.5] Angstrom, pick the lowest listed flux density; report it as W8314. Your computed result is 19.43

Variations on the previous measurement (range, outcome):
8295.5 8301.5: 18.74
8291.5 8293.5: 19.98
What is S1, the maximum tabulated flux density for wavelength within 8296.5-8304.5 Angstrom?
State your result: 21.7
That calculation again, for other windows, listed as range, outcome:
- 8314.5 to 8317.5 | 19.75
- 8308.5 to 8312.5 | 20.6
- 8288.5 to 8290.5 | 19.66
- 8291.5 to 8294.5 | 21.48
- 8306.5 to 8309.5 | 20.66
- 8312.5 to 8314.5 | 20.36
